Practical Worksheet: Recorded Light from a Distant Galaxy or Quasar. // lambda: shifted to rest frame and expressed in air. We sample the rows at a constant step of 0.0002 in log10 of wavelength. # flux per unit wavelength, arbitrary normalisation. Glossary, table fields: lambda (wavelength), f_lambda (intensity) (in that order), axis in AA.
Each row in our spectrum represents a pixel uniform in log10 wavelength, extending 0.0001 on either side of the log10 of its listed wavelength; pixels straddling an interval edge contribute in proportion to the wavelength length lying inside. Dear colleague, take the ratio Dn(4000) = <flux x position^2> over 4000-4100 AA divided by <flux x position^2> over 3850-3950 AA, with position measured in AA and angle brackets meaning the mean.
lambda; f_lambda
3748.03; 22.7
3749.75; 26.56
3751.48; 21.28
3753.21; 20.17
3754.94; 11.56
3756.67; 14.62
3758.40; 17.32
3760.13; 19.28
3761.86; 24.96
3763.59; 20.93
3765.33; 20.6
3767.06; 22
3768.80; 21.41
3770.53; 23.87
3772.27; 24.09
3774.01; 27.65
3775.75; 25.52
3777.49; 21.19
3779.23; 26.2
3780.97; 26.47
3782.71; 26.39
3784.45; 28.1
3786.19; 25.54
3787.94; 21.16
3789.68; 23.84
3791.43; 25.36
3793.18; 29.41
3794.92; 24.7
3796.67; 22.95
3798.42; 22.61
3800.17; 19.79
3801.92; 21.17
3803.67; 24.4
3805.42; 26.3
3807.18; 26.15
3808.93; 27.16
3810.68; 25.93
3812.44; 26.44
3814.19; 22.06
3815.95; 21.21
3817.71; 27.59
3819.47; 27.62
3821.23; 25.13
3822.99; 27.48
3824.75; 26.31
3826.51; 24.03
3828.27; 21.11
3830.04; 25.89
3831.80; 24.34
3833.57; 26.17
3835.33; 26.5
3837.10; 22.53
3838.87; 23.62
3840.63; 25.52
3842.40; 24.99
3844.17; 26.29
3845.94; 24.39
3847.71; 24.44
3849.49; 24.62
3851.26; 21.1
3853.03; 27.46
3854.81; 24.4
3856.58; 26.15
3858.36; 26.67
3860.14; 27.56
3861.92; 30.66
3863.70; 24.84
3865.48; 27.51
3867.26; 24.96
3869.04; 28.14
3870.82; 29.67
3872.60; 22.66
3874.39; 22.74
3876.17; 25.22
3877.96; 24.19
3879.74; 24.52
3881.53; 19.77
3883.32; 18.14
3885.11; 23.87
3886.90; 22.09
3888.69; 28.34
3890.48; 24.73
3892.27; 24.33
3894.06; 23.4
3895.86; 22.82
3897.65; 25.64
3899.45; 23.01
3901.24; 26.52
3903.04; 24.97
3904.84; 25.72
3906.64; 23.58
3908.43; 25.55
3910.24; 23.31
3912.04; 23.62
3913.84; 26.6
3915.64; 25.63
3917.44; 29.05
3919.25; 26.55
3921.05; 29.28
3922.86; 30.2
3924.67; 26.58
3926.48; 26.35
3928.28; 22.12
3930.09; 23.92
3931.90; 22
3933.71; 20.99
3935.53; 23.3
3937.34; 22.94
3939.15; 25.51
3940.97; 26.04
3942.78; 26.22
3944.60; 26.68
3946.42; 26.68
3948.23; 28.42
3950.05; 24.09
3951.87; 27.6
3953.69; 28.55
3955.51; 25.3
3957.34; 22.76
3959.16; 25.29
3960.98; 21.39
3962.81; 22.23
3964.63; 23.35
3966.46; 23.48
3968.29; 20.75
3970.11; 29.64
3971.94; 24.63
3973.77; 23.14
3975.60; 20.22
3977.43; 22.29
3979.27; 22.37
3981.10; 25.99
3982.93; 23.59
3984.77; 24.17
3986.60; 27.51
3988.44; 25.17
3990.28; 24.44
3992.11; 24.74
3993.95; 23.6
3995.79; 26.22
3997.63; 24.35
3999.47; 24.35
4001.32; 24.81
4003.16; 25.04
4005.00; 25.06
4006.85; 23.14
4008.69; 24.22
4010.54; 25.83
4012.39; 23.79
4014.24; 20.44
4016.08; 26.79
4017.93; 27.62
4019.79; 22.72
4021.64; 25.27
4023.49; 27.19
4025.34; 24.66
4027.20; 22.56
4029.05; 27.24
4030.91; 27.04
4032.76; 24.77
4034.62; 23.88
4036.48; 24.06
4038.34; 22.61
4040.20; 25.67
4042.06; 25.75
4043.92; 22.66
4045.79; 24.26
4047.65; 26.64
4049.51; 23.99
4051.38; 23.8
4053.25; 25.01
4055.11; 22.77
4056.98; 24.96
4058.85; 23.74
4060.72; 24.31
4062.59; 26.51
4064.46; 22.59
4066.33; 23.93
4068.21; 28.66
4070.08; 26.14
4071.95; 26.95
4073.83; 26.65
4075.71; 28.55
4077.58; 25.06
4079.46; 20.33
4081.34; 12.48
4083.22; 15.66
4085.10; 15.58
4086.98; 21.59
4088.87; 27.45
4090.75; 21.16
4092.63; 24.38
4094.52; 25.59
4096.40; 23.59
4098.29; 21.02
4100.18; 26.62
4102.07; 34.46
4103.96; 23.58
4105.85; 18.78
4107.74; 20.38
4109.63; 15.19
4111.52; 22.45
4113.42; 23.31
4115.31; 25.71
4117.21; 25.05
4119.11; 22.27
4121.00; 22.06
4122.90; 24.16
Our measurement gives 1.0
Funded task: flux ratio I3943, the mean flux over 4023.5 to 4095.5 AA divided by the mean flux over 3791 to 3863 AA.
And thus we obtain 1.0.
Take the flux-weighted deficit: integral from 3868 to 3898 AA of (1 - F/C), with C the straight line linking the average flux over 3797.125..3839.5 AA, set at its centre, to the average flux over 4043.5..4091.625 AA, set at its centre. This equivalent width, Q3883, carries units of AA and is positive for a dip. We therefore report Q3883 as 0.29 AA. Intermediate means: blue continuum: 24.6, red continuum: 23.5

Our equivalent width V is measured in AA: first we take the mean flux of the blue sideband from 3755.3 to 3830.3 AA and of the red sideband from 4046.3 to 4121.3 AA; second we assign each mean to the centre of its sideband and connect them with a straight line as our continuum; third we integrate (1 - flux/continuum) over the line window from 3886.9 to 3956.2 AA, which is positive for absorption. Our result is -4.9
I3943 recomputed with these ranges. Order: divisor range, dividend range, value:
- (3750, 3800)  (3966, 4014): 1.06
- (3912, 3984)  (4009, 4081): 1.00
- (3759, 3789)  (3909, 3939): 1.06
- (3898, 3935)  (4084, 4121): 0.91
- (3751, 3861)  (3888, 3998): 1.04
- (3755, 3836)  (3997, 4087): 1.01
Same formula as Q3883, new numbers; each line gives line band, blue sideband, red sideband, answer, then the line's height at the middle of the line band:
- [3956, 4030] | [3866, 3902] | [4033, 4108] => -0.93 AA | 24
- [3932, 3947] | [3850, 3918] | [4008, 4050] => 0.17 AA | 24.9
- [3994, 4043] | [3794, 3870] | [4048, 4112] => -2.01 AA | 23.8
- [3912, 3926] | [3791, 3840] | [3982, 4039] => -1.48 AA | 24.8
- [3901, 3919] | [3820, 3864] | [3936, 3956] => 0.28 AA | 25.9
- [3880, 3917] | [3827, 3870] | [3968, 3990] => 1.18 AA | 25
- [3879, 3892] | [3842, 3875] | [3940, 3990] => 1.22 AA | 25.5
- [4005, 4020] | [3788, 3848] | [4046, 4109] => -0.30 AA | 24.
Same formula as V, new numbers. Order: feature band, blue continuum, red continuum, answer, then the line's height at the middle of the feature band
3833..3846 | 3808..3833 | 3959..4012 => 0.03 AA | 25.1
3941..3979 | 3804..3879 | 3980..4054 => 0.53 AA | 25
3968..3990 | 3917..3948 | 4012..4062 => 0.80 AA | 25.1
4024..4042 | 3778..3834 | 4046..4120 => -0.80 AA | 23.8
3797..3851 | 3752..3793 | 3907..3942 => -2.64 AA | 23.5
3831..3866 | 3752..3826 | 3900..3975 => -1.80 AA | 24.2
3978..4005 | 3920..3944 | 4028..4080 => 0.33 AA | 25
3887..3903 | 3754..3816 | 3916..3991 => -0.24 AA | 24.3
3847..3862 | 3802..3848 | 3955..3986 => -0.54 AA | 24.8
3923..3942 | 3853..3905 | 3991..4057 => 0.47 AA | 24.8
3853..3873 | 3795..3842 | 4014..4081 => -1.73 AA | 24.7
